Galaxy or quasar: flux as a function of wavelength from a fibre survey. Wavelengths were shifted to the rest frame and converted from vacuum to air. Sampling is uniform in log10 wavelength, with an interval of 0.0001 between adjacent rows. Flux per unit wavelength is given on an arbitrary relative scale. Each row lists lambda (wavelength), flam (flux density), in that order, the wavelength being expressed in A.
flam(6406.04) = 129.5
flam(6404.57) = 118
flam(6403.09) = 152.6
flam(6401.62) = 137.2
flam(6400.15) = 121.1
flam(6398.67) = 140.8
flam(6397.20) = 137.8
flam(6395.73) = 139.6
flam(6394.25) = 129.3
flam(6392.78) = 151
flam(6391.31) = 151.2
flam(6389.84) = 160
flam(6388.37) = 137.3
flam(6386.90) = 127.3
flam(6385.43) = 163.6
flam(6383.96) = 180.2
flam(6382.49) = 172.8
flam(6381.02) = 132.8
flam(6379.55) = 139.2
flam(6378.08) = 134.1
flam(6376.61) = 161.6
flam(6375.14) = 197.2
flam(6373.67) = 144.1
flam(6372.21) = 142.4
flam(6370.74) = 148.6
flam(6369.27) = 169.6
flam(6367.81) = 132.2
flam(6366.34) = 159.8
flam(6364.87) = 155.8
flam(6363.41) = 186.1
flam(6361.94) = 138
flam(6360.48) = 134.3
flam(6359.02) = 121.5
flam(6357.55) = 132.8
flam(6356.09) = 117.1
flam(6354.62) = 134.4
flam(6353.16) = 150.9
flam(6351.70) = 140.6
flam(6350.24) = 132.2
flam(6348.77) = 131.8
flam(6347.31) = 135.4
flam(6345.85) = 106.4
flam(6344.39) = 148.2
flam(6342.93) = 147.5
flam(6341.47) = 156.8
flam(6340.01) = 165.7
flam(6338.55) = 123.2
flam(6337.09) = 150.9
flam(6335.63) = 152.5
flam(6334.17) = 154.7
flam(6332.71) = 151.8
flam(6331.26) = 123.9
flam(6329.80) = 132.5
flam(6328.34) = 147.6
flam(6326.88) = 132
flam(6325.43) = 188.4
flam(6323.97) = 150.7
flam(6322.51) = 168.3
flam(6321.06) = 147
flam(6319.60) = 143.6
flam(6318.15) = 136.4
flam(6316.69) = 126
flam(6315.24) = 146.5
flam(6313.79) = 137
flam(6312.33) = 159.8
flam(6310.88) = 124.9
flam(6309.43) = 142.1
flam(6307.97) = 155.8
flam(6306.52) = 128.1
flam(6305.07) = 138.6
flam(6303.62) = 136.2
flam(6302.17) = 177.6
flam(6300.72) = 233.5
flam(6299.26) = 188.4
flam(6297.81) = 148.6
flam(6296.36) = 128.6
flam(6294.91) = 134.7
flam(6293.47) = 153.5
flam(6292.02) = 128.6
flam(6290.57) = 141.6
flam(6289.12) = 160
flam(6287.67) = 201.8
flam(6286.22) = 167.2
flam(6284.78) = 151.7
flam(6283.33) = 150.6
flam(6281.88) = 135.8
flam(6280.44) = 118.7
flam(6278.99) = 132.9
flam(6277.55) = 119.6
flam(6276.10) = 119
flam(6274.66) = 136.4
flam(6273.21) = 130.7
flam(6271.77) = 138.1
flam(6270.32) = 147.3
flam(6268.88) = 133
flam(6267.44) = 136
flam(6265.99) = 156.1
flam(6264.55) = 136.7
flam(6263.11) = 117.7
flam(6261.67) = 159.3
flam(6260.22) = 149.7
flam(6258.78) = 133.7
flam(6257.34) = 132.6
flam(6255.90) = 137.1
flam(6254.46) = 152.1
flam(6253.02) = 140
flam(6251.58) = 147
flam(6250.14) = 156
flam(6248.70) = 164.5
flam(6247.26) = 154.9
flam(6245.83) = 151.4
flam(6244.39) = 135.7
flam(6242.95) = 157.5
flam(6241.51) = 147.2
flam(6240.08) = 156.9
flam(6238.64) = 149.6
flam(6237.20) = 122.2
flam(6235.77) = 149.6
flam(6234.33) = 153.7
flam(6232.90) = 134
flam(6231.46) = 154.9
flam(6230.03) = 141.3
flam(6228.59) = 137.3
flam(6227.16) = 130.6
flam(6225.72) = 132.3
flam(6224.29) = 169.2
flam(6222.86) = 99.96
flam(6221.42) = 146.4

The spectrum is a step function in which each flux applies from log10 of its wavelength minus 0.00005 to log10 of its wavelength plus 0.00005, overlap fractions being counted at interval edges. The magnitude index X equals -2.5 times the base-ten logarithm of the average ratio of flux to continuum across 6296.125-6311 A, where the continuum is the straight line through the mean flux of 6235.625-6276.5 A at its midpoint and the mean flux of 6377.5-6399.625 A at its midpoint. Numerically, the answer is -0.09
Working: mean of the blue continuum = 143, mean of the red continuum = 146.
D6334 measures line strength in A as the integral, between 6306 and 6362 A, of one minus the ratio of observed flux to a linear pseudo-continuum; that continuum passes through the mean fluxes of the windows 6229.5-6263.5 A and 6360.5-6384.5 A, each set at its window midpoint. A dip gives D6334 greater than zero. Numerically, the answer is 3.9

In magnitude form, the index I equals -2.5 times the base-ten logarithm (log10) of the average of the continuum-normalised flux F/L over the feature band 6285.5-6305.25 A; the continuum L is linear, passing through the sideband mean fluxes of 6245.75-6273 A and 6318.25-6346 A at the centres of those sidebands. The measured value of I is -0.10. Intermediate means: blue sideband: 144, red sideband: 148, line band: 160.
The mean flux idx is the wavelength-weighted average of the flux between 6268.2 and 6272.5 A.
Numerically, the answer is 140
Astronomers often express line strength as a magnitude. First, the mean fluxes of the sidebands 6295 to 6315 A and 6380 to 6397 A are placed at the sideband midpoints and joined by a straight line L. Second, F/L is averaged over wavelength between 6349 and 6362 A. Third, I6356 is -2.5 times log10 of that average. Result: 0.13 mag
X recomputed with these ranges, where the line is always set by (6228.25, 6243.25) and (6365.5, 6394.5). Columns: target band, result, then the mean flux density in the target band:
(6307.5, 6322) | 0.05 mag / 142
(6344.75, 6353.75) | 0.13 mag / 133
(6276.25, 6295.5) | 0.02 mag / 145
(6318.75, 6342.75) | 0.00 mag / 149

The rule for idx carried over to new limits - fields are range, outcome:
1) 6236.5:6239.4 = 136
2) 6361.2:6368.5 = 154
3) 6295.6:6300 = 155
